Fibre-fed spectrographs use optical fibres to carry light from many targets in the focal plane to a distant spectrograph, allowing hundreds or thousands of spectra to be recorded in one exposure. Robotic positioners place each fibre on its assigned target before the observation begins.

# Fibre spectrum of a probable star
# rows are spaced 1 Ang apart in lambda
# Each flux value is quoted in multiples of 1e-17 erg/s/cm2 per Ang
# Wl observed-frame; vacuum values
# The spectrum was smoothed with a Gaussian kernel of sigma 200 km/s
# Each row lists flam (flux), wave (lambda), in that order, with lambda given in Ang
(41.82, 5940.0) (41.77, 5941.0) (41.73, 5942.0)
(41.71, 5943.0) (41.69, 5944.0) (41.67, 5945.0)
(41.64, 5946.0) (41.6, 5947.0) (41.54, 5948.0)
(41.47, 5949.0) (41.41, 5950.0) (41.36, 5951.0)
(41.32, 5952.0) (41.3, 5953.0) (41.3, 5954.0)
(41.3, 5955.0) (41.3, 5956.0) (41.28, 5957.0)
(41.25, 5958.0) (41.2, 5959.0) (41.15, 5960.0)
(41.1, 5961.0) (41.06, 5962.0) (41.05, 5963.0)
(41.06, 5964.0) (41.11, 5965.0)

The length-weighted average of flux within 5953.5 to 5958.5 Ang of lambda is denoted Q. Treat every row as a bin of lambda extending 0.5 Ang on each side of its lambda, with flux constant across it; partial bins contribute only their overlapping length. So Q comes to 41.3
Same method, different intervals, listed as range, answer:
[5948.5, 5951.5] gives 41.4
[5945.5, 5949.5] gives 41.6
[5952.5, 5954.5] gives 41.3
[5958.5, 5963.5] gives 41.1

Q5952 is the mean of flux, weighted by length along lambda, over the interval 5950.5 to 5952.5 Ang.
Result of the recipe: 41.3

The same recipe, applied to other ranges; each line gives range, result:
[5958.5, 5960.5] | 41.2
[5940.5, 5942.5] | 41.8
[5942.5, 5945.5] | 41.7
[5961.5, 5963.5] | 41.1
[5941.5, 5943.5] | 41.7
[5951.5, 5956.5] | 41.3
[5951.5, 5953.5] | 41.3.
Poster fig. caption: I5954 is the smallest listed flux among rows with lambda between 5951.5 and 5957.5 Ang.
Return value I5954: 41.28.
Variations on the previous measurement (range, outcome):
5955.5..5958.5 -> 41.25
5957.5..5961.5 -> 41.1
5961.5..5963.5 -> 41.05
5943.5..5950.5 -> 41.41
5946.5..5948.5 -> 41.54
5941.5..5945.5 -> 41.67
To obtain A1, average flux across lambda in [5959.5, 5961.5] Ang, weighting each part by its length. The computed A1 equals 41.1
